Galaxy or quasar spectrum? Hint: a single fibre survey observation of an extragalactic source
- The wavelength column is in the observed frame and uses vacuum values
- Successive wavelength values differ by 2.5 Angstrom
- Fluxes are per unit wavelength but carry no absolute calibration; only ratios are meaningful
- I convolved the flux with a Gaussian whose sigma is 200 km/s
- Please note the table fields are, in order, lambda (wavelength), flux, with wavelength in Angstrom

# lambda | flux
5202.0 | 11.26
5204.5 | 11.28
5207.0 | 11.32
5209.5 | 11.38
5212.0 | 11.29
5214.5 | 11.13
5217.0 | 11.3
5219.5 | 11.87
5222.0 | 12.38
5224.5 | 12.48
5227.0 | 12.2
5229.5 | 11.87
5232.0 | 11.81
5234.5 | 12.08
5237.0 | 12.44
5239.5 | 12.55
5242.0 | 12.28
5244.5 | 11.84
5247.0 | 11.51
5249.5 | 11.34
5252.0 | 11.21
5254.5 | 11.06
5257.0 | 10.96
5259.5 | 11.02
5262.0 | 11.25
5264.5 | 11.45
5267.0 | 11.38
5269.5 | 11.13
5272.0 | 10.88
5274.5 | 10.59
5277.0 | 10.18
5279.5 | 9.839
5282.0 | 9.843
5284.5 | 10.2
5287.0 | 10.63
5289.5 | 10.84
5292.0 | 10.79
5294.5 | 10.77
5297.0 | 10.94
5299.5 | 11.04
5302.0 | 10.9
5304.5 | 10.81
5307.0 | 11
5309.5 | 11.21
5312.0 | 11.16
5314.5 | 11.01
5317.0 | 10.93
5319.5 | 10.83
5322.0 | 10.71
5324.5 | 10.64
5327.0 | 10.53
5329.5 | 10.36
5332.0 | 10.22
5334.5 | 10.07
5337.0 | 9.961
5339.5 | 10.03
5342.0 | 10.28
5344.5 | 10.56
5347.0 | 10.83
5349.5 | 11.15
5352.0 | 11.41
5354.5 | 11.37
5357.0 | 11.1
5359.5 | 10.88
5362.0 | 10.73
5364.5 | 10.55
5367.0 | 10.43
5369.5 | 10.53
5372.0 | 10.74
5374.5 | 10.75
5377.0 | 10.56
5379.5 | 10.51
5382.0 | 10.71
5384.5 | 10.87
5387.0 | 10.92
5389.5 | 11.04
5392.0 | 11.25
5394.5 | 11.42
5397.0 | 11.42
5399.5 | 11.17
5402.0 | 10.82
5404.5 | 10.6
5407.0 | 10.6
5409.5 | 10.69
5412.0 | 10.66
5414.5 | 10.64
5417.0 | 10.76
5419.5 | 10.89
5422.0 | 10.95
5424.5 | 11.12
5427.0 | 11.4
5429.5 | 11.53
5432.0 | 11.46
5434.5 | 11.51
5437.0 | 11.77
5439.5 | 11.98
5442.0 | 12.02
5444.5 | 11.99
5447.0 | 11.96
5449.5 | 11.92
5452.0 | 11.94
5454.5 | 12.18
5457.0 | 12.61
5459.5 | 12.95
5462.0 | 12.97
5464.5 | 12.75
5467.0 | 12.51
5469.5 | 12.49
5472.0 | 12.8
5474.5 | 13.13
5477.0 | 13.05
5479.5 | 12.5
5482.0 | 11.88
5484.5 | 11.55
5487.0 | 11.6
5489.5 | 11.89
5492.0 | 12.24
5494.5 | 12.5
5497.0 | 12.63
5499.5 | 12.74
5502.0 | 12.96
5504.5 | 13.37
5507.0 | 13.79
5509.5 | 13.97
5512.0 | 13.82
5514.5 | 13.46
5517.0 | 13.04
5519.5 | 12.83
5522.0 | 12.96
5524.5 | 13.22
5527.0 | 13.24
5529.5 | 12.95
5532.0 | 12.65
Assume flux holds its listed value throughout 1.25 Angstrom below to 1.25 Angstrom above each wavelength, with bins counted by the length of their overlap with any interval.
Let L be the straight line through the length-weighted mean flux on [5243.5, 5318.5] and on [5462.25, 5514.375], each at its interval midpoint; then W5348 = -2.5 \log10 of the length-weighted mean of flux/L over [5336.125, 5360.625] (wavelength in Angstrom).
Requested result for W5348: 0.07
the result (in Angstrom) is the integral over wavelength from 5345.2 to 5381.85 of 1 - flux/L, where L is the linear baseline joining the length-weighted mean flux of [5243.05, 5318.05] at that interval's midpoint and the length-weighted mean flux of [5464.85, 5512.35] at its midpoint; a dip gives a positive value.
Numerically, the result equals 2.6 Angstrom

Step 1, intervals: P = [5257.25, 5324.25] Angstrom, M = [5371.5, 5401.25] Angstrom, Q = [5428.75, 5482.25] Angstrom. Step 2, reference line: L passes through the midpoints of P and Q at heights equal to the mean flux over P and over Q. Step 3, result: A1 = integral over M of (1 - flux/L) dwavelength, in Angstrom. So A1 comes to 1.8 Angstrom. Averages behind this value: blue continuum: 10.8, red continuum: 12.3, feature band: 10.9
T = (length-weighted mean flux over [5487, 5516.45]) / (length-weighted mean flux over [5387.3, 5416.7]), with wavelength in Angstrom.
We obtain 1.19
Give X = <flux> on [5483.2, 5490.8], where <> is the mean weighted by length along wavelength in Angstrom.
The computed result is 11.7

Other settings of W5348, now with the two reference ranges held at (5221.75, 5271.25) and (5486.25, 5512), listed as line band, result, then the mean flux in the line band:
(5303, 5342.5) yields 0.136 mag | 10.6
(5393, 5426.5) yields 0.141 mag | 10.9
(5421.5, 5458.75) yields 0.070 mag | 11.8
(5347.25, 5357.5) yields 0.088 mag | 11.2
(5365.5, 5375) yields 0.158 mag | 10.6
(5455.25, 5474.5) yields -0.004 mag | 12.7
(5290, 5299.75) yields 0.100 mag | 10.9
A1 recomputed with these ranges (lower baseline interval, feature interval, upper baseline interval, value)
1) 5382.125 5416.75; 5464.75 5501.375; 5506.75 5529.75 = 0.6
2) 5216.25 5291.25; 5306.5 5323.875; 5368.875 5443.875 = 0.4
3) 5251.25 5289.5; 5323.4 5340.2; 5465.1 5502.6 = 1.5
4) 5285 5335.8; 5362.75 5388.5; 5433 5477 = 1.8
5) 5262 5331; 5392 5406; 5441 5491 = 0.7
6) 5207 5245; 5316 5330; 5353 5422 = 0.7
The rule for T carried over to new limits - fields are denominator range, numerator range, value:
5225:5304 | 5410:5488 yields 1.06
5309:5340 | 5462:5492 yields 1.17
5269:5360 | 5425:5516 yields 1.16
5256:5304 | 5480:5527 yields 1.19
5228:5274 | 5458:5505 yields 1.09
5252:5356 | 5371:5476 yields 1.07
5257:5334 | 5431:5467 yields 1.13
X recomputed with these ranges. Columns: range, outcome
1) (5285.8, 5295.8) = 10.8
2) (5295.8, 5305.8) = 10.9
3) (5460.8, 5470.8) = 12.7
